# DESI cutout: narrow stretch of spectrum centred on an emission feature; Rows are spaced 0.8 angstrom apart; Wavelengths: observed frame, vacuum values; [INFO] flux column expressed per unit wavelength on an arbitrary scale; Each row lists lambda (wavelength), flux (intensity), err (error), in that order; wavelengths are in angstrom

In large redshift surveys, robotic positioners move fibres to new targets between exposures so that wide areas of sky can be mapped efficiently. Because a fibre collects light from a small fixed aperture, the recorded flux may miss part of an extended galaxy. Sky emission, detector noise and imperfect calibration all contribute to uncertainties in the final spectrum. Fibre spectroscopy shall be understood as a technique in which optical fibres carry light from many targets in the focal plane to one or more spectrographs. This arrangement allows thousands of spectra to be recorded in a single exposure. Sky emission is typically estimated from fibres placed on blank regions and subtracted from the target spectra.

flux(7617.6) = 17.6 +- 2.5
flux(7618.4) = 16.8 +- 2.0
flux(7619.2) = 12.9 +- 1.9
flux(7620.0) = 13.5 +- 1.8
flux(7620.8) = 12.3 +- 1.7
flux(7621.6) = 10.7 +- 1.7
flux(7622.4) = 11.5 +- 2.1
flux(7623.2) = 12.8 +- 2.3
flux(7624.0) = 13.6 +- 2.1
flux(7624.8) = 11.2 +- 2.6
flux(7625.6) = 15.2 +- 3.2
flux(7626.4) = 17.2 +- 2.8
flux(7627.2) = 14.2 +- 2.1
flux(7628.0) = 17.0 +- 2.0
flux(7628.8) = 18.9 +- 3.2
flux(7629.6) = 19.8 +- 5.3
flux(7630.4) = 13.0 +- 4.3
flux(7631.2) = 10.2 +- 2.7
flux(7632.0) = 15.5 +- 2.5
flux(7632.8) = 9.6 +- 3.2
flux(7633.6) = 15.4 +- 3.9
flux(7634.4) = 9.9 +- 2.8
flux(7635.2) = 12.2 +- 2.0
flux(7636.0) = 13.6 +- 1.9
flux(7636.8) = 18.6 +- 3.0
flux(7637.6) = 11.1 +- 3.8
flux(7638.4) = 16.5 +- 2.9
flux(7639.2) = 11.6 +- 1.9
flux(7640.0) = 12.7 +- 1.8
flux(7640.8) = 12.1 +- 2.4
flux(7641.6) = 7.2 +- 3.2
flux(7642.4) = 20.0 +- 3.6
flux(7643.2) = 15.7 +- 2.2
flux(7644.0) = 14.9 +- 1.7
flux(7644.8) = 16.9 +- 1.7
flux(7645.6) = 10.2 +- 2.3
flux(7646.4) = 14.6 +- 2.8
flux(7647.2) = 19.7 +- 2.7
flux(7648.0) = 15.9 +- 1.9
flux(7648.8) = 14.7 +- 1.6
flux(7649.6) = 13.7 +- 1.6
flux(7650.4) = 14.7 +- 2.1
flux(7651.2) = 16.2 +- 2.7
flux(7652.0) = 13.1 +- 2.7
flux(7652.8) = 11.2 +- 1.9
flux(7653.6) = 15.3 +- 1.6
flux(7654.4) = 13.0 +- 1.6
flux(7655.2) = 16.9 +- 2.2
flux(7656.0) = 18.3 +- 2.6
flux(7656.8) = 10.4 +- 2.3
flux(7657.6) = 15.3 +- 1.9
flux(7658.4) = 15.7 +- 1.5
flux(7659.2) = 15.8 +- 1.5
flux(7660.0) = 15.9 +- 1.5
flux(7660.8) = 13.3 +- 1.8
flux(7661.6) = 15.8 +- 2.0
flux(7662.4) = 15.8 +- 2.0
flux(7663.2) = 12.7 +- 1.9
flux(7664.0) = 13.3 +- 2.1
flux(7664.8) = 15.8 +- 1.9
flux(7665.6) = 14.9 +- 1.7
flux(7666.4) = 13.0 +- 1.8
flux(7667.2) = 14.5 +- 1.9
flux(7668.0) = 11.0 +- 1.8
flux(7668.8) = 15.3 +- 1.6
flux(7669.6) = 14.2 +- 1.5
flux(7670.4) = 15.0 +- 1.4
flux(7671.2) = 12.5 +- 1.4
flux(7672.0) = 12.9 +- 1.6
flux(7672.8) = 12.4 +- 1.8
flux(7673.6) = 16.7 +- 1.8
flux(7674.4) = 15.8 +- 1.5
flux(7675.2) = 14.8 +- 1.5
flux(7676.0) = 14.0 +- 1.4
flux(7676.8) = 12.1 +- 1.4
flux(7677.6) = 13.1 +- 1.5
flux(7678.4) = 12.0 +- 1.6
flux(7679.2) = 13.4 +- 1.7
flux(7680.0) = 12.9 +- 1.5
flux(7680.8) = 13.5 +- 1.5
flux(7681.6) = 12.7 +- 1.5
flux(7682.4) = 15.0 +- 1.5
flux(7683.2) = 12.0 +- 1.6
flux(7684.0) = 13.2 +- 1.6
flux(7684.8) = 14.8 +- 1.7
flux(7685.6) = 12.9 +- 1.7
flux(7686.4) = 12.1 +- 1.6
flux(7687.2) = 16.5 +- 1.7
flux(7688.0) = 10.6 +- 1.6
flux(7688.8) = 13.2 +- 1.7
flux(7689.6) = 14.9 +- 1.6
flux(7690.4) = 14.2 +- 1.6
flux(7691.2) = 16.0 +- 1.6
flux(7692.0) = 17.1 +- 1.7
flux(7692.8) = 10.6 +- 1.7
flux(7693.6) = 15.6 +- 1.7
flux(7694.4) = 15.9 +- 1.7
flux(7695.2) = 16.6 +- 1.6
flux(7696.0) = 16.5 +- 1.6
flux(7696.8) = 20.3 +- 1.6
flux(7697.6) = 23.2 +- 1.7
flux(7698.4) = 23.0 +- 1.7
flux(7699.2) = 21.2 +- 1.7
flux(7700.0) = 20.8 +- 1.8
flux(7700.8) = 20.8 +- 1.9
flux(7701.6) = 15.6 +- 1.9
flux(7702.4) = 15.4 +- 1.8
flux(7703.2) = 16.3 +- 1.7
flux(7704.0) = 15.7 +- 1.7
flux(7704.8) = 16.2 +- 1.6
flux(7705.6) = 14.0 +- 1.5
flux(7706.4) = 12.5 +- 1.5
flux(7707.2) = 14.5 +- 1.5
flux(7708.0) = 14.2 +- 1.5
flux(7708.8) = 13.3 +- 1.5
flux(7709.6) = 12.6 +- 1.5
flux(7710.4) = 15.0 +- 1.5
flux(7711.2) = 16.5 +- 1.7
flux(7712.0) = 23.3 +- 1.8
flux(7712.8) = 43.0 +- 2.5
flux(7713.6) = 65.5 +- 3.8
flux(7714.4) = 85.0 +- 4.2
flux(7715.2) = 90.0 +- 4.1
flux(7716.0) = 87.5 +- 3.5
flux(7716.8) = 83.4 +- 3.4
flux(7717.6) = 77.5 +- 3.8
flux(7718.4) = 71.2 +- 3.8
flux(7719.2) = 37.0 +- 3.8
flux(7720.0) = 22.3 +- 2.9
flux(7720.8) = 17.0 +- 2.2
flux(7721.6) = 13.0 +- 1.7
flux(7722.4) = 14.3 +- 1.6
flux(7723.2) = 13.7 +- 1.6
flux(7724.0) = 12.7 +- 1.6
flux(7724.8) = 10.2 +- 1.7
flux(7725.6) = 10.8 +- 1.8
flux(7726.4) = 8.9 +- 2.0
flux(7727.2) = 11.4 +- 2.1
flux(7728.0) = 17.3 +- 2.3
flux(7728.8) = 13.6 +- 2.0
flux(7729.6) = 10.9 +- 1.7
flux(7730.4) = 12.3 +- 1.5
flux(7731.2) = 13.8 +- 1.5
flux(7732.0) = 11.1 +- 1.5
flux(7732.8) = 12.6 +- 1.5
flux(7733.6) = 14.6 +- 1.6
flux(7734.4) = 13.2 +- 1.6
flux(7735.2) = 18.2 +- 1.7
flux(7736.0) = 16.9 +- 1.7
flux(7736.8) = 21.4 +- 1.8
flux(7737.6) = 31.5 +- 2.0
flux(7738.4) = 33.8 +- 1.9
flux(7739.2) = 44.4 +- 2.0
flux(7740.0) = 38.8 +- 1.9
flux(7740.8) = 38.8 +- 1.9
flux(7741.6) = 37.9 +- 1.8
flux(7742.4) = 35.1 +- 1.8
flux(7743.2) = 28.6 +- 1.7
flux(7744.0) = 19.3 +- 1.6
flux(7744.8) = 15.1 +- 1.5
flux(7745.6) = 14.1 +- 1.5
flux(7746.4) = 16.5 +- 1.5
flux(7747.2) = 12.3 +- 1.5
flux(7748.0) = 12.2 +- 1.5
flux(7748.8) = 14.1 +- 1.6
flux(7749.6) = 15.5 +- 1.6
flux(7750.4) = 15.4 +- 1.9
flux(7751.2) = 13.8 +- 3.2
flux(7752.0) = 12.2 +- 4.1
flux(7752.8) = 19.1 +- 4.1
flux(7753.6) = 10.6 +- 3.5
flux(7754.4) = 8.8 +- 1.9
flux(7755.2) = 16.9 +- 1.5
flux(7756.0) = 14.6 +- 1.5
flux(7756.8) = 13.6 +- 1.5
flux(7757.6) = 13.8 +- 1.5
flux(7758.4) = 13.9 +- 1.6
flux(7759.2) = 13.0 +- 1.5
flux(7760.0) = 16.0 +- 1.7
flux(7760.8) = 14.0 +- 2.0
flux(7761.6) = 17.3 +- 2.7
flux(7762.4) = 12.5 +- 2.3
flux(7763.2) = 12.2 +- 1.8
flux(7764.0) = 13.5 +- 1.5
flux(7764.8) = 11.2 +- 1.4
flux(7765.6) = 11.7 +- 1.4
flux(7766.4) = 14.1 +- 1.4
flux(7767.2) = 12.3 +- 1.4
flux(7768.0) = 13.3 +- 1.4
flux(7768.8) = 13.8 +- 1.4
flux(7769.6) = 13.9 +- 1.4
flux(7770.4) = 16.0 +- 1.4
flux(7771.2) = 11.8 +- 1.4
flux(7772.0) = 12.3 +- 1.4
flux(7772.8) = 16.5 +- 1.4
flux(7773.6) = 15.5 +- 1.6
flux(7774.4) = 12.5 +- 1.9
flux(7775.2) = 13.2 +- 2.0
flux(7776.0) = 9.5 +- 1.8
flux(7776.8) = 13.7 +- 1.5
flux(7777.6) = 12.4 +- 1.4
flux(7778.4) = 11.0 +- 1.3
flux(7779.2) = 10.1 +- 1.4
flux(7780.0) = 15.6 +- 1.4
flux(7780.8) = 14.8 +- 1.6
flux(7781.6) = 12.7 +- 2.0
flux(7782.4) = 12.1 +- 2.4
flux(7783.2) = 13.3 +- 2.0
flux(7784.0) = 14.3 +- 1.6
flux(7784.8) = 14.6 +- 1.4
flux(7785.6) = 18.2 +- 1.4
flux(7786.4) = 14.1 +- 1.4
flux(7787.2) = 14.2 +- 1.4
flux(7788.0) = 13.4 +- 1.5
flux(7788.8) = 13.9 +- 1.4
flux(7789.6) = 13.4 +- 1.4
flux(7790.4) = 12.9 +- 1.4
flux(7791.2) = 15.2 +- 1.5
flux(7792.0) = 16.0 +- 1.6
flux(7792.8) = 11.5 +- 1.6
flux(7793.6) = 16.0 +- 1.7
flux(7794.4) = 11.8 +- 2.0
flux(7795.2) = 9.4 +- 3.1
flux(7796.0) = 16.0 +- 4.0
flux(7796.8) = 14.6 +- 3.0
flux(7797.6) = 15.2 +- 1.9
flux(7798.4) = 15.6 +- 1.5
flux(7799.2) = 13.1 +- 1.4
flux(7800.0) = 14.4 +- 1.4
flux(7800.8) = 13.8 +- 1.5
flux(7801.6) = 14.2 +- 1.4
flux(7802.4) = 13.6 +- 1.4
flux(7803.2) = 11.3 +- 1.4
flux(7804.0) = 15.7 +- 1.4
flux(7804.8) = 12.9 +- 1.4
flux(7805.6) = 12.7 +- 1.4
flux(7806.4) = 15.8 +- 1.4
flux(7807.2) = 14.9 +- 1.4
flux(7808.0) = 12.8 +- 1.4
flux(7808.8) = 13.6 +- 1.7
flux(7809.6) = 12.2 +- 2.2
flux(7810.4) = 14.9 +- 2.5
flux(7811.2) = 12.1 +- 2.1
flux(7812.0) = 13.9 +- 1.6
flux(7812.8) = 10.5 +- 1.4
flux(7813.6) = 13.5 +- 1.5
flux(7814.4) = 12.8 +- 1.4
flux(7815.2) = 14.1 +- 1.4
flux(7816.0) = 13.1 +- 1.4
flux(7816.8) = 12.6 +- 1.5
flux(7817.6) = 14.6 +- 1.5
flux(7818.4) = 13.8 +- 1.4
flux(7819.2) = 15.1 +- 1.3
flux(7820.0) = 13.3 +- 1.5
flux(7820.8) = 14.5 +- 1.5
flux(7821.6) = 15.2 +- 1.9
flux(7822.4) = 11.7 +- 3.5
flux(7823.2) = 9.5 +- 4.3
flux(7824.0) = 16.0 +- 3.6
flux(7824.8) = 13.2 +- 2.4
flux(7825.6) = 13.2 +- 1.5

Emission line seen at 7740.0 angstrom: [N II]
